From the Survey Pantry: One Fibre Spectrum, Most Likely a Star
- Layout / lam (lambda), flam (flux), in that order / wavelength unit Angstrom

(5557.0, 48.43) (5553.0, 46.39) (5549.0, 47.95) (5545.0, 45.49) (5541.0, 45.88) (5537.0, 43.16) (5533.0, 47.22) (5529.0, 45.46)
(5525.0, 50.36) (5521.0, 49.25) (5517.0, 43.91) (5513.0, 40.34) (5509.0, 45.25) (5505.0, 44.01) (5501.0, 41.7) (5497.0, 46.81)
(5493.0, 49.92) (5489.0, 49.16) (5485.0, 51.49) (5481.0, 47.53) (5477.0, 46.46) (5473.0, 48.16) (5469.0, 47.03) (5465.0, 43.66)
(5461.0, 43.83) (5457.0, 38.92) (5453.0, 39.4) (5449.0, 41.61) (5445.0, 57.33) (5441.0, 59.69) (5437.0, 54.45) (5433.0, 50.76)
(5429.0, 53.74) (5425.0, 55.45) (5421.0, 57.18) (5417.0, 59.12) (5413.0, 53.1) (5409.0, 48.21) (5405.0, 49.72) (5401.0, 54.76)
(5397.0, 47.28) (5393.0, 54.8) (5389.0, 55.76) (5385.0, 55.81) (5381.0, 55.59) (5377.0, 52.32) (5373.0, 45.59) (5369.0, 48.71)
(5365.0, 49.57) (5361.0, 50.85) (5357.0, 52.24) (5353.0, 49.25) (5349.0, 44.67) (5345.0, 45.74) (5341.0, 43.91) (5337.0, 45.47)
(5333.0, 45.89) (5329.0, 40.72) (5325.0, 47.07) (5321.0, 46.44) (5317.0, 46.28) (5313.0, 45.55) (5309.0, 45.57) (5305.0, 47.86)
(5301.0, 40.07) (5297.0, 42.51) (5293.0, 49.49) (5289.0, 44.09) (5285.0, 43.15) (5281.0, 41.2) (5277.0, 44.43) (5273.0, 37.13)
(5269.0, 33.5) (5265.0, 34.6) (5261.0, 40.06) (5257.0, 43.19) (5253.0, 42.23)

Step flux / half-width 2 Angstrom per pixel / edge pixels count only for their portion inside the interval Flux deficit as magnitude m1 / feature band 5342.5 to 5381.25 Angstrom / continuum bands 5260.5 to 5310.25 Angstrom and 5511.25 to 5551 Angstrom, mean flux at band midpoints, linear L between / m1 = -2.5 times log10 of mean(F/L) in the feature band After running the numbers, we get -0.14 mag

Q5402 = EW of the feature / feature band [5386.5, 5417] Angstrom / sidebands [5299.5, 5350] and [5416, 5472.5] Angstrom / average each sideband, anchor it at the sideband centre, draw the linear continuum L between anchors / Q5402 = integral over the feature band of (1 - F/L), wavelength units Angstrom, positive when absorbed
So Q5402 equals -2.7 Angstrom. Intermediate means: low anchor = 45.1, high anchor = 49.9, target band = 52.5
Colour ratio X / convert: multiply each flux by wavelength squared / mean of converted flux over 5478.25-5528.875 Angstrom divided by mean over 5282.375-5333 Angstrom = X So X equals 1.12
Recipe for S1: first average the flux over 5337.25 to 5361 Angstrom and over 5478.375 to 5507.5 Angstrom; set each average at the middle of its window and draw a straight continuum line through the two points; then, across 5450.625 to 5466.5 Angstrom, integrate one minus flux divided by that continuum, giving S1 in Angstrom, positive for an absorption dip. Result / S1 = 2.0 Angstrom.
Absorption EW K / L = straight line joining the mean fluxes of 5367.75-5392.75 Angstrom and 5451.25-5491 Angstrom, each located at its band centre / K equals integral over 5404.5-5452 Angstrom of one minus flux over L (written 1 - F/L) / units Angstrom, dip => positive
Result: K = -4.2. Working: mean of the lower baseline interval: 52.6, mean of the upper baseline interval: 45.6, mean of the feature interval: 53.2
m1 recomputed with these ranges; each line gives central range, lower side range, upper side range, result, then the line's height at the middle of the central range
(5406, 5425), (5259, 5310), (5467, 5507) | -0.196 mag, 45.3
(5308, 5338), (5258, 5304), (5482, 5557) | -0.082 mag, 42.1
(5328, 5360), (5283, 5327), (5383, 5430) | 0.052 mag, 48.5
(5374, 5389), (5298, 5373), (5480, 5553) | -0.168 mag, 46.4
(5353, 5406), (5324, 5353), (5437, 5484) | -0.134 mag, 45.7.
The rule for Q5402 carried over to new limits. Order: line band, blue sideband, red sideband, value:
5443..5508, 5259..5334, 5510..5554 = -1.23 Angstrom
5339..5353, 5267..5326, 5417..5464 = 0.16 Angstrom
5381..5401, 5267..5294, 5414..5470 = -2.64 Angstrom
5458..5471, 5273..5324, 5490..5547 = 0.29 Angstrom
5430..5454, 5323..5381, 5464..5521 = -2.26 Angstrom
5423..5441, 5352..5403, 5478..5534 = -1.71 Angstrom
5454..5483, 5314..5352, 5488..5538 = 0.53 Angstrom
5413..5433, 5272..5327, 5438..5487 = -3.83 Angstrom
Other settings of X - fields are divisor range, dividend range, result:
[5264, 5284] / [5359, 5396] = 1.40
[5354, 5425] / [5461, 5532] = 0.92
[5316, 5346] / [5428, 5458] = 1.15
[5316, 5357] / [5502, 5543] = 1.06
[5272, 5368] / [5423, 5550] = 1.11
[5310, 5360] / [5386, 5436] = 1.19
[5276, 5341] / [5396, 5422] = 1.23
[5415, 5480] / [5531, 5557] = 0.96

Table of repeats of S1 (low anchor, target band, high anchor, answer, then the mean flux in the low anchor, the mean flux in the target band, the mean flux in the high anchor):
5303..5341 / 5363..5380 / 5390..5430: 0.19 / 45.6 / 49.4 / 53.4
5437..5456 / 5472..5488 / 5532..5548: -0.15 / 49.5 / 48.5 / 45.5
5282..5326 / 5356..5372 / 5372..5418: 0.06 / 45.1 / 49.9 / 52.7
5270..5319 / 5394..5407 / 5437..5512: -1.52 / 43.7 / 50.9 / 46.9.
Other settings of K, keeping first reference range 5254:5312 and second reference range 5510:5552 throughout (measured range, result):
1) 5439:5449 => -2.38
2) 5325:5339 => -0.56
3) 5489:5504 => -0.35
